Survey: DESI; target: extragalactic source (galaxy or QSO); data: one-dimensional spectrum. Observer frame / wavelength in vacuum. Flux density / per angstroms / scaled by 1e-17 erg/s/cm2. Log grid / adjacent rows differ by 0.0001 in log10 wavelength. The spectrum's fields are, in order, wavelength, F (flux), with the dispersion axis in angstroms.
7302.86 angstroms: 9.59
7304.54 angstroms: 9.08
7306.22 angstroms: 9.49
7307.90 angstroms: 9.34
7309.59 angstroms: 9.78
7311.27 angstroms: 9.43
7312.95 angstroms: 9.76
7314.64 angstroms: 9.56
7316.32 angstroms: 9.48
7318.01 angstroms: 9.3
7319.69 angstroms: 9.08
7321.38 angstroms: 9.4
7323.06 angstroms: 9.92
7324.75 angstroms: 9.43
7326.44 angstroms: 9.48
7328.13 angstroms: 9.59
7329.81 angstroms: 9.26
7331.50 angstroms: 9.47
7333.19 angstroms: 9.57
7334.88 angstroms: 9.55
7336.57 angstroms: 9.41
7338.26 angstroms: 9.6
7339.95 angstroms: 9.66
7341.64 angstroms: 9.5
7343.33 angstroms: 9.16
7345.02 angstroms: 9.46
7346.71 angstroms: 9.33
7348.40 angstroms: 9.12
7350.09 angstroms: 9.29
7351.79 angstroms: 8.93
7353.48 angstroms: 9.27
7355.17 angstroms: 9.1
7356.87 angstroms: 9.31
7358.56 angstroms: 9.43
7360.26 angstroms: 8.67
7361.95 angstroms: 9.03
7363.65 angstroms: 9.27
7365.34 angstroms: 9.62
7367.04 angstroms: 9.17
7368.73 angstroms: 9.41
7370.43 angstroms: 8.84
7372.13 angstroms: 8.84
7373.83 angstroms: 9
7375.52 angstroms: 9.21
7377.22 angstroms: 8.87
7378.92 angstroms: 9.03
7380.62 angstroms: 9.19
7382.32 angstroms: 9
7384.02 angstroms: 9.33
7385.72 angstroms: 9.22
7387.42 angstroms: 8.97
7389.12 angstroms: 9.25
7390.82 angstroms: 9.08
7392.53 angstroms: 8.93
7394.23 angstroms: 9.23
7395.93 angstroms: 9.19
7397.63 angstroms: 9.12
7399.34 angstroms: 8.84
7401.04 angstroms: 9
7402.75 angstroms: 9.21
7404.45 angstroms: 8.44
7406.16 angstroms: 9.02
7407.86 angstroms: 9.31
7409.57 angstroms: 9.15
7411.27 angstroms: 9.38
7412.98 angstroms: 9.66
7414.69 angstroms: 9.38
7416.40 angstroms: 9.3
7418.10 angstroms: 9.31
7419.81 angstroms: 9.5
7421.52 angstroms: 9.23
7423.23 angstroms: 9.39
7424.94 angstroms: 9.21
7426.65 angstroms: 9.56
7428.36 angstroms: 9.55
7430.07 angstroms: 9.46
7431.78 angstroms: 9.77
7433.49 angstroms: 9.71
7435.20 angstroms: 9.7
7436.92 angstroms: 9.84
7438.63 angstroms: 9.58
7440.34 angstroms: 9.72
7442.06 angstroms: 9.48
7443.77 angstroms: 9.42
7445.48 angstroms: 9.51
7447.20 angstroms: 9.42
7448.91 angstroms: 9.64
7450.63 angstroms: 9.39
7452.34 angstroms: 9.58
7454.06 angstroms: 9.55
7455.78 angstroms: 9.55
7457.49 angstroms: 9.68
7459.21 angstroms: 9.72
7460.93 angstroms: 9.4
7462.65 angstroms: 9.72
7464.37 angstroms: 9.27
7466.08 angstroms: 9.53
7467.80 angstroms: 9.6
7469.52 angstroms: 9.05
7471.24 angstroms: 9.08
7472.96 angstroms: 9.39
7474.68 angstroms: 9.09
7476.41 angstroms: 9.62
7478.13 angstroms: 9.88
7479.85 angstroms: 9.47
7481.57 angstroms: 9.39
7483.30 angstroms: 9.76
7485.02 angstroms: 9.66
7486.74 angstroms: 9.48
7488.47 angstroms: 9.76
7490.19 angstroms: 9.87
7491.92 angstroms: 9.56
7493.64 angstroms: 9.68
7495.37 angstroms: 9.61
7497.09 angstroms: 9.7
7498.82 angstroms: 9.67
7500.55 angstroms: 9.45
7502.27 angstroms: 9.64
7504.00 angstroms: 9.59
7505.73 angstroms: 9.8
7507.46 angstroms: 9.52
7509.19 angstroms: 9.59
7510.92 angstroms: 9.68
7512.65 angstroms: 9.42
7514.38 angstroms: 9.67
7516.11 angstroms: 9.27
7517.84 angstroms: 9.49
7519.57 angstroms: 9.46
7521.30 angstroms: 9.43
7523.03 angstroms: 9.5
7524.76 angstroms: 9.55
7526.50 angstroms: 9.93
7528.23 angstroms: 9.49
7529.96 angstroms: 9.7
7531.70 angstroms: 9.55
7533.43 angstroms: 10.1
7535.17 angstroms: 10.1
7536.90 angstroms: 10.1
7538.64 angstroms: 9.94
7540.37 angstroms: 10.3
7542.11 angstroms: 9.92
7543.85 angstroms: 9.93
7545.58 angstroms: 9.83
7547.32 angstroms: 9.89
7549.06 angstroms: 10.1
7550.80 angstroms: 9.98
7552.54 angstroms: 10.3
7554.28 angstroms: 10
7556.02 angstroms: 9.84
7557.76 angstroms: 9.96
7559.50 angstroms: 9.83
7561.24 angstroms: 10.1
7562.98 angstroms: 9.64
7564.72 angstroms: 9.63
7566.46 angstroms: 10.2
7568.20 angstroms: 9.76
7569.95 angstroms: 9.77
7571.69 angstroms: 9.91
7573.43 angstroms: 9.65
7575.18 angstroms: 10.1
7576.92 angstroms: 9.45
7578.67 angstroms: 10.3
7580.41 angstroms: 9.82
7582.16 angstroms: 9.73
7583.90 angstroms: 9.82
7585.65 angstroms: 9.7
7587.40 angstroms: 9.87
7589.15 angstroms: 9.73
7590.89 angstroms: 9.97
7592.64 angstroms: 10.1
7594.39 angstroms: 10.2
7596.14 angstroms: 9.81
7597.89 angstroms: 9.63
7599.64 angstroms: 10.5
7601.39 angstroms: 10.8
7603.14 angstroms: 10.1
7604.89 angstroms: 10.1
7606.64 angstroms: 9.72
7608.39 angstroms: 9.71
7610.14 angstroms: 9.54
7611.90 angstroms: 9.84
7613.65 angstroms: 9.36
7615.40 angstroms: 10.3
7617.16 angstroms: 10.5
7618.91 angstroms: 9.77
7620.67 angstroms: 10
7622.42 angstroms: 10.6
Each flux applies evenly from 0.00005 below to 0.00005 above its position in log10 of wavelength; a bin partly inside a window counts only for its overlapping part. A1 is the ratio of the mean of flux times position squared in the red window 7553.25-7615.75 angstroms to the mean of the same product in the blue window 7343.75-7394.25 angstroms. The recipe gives 1.1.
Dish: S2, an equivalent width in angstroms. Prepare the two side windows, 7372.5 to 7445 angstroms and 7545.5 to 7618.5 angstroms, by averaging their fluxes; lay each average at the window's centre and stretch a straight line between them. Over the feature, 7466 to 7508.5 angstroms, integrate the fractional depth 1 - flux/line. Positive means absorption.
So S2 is 0.1 angstroms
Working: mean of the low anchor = 9.28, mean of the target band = 9.55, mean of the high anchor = 9.93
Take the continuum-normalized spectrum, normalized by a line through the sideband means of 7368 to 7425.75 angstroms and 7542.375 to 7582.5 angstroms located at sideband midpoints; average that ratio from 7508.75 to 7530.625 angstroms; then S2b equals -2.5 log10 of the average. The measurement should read 0.02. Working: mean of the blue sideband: 9.15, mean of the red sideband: 9.9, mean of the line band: 9.55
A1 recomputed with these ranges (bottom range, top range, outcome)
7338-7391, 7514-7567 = 1.12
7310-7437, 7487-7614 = 1.11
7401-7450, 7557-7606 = 1.10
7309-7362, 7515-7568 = 1.11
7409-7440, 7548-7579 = 1.08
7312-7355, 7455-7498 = 1.05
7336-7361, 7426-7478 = 1.06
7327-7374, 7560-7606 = 1.14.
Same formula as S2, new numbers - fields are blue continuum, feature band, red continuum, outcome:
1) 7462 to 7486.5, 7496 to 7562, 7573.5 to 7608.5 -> -0.5 angstroms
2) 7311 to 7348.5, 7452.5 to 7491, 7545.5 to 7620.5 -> 0.8 angstroms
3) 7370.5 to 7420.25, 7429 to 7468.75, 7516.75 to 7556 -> -0.7 angstroms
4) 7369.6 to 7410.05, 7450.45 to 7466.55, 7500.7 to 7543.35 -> -0.3 angstroms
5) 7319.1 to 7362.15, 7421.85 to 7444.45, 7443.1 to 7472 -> -0.3 angstroms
